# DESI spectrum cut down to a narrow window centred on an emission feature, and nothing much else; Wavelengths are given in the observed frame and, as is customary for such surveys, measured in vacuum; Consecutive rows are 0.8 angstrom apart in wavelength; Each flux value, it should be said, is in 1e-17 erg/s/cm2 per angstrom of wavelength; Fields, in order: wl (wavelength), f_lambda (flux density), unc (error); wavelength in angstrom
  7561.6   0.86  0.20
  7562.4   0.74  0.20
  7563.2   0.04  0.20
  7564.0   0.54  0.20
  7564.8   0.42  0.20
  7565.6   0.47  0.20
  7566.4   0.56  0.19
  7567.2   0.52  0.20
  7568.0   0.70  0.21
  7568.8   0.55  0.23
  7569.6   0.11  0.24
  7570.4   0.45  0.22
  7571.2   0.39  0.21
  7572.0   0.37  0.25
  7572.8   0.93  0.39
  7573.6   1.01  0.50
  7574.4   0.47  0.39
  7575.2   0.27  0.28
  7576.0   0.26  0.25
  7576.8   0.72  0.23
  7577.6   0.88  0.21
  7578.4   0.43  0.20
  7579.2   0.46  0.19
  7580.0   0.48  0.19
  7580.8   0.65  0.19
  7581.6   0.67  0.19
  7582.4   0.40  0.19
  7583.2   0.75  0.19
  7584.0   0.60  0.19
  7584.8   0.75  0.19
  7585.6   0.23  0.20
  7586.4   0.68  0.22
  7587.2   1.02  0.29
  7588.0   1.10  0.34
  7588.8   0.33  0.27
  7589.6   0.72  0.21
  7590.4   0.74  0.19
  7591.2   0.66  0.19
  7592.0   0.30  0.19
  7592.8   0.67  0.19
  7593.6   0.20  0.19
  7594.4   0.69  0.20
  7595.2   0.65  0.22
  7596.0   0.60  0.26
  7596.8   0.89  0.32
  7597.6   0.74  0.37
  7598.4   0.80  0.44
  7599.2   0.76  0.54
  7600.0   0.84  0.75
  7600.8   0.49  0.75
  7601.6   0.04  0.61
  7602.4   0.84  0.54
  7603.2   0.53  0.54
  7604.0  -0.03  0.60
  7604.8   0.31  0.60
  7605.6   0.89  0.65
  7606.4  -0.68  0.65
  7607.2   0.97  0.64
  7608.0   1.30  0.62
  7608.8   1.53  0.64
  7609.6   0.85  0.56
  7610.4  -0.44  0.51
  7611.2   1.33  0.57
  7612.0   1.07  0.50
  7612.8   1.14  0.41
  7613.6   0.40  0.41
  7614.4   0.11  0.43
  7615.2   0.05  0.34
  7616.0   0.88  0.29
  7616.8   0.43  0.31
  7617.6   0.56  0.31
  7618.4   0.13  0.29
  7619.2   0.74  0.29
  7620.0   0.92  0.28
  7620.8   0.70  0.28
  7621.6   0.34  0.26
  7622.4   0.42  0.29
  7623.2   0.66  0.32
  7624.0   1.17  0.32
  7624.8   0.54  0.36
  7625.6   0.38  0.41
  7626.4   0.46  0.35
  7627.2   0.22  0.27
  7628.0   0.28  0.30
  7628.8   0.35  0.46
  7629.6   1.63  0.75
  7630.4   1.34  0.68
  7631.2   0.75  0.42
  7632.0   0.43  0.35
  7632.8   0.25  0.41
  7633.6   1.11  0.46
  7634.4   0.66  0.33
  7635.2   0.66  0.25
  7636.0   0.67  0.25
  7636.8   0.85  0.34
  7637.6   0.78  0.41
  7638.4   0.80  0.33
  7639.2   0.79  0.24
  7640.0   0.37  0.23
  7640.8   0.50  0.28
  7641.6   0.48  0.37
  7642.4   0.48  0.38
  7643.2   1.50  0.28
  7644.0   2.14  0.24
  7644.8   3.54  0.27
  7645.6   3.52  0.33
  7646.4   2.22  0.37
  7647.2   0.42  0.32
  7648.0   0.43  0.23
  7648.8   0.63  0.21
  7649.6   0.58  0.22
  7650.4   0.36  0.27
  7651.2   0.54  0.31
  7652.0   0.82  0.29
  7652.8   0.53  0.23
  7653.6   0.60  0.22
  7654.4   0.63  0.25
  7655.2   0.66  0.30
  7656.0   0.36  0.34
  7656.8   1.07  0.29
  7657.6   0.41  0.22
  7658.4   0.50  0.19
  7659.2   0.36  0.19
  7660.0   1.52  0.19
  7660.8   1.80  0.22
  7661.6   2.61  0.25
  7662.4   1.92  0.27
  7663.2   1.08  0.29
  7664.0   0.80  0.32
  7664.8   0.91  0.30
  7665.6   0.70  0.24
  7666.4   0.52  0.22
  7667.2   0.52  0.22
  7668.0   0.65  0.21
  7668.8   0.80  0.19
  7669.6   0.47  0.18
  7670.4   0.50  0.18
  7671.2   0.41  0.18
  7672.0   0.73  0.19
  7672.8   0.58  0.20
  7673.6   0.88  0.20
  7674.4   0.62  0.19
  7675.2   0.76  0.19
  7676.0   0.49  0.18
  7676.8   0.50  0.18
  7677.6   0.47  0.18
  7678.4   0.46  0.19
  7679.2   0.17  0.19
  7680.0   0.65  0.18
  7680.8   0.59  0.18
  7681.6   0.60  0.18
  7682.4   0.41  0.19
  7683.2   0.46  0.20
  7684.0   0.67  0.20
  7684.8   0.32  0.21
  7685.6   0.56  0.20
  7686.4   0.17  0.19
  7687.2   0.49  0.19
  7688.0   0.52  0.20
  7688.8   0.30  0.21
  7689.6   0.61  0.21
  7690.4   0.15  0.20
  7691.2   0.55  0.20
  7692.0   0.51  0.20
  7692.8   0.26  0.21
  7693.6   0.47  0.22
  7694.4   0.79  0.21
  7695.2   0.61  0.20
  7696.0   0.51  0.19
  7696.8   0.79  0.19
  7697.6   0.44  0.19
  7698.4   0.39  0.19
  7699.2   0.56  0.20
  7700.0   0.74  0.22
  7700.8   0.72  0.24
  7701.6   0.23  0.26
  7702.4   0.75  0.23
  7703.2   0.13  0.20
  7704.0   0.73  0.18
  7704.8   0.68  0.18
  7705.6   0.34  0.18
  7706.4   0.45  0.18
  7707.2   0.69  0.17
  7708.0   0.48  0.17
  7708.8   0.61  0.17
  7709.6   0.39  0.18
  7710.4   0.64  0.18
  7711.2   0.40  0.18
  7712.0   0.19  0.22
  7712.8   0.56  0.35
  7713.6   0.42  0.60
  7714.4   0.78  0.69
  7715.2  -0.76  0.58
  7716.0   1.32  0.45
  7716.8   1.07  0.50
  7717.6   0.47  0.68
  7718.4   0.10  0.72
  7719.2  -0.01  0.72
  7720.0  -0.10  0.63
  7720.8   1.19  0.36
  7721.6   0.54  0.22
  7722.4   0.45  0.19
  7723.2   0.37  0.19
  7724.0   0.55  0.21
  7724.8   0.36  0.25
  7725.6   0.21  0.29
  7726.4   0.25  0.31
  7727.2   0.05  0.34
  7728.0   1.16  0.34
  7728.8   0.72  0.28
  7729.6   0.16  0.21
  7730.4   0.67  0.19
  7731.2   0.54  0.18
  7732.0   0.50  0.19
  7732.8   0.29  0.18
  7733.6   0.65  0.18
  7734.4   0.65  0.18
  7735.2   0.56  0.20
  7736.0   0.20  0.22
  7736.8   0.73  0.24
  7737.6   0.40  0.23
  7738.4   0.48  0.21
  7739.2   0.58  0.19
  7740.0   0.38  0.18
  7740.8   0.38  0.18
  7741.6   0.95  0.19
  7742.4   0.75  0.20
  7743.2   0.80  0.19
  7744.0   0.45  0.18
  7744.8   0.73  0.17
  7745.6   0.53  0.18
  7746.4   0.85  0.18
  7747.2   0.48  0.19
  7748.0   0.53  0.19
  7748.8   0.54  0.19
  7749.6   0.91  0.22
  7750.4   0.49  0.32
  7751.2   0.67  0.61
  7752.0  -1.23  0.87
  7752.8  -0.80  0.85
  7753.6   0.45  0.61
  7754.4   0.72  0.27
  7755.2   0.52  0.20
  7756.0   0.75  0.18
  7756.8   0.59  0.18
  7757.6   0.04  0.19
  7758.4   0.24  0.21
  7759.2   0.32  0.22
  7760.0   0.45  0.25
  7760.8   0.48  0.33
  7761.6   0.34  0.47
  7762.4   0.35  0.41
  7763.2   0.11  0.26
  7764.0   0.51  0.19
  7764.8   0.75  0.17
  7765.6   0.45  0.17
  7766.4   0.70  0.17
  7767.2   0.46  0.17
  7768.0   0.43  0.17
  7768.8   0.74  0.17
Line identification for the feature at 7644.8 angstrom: [S II] 6716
